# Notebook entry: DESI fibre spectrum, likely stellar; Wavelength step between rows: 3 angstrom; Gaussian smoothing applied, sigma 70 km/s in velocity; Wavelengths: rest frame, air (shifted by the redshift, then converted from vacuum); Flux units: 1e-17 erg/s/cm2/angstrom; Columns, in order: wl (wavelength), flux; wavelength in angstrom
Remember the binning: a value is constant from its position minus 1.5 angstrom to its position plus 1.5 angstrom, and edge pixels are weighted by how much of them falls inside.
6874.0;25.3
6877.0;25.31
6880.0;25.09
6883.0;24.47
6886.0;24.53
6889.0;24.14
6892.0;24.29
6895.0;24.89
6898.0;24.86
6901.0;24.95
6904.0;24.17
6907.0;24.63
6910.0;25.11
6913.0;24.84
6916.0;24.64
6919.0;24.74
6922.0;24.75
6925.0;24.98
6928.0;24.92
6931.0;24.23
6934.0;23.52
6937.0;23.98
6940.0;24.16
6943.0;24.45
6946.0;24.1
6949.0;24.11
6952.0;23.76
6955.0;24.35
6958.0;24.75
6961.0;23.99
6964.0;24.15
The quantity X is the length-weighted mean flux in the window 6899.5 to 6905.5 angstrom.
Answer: 24.6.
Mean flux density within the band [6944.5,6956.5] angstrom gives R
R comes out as 24.1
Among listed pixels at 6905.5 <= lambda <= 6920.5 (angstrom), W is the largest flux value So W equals 25.11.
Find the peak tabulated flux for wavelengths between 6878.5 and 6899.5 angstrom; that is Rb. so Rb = 25.09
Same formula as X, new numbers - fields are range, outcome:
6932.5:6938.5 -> 23.8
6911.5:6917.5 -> 24.7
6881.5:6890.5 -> 24.4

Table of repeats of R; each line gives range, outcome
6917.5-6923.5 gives 24.7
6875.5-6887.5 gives 24.9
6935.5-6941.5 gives 24.1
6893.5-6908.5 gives 24.7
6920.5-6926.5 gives 24.9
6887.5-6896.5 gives 24.4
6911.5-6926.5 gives 24.8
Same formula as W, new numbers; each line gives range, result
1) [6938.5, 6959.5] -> 24.75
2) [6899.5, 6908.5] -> 24.95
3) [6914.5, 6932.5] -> 24.98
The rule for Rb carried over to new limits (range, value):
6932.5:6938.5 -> 23.98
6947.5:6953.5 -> 24.11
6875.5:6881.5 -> 25.31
